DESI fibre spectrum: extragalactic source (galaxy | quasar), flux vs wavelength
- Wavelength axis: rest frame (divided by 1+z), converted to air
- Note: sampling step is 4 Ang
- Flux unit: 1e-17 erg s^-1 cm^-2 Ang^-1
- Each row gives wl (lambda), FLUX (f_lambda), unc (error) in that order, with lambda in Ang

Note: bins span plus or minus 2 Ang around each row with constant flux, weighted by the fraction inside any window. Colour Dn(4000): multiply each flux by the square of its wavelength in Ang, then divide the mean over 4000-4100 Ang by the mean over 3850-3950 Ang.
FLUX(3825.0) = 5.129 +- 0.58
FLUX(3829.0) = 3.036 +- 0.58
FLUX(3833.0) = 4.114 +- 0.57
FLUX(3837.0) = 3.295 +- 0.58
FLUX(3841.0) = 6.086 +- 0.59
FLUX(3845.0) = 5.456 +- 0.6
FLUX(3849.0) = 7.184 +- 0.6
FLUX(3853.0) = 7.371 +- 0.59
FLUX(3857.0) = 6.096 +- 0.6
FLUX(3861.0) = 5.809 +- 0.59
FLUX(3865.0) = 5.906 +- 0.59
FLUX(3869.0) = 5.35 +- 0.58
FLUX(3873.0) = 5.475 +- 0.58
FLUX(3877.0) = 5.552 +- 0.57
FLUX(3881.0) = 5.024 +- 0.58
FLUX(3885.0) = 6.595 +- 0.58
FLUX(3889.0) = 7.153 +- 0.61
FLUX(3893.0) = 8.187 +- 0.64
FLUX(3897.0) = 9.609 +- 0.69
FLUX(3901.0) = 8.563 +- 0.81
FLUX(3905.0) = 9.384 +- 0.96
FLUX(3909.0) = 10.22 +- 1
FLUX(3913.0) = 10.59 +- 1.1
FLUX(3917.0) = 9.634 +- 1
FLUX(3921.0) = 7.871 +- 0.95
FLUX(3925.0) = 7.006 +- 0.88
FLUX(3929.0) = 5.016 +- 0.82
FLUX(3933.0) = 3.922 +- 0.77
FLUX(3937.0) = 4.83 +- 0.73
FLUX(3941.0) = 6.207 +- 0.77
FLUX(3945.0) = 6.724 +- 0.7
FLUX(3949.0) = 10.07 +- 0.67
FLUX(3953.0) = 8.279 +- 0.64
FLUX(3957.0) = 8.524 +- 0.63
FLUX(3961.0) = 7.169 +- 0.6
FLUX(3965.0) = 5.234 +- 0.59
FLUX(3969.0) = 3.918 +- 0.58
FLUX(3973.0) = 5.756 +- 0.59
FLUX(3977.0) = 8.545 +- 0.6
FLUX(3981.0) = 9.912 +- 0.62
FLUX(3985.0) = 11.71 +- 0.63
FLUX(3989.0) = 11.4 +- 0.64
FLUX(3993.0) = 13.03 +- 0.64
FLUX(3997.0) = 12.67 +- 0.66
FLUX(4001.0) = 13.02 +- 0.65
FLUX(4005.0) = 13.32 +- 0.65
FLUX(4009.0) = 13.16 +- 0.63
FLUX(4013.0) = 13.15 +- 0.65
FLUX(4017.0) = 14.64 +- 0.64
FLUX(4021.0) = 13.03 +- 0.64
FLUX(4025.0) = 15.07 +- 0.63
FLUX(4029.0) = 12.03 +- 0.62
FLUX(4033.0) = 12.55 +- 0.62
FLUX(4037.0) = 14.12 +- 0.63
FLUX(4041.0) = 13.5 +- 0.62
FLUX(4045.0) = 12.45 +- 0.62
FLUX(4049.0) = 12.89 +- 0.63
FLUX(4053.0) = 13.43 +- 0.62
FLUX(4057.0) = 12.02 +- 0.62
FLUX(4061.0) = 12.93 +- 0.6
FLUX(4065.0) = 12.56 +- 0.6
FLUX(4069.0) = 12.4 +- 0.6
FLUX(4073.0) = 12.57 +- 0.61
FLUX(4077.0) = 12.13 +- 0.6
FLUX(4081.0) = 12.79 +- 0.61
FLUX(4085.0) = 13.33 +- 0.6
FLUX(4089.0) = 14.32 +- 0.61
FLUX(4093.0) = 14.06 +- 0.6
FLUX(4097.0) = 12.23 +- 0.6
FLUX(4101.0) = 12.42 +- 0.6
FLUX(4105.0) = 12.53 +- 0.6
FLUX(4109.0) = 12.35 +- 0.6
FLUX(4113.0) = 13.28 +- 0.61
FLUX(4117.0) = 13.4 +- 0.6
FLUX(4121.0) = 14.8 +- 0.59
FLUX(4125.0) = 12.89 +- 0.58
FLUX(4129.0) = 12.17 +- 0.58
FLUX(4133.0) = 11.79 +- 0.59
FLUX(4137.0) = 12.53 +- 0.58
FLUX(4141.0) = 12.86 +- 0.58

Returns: 1.99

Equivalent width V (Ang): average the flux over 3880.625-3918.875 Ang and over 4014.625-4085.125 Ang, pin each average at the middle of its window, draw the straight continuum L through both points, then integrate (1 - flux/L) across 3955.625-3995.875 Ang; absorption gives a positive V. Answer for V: 8.56 Ang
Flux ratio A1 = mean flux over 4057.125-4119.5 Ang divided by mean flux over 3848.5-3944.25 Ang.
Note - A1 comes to 1.84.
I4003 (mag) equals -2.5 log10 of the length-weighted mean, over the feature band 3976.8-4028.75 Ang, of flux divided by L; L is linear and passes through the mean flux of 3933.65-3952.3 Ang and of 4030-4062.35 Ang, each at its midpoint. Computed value -0.21 mag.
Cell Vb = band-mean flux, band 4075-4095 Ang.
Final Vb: 13.3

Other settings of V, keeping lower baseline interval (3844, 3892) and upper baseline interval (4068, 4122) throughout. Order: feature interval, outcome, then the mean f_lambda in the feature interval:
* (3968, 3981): 3.6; 6.83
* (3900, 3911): -3.3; 9.46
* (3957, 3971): 4.9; 5.88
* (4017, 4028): -3.2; 14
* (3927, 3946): 6.9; 5.27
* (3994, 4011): -4.7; 13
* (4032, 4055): -3.5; 13.2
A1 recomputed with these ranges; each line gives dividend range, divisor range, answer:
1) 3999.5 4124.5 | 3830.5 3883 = 2.35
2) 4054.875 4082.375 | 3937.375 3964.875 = 1.67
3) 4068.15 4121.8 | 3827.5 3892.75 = 2.29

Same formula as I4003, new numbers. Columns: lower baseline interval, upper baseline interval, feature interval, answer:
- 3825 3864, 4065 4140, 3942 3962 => 0.053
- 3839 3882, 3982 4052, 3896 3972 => 0.204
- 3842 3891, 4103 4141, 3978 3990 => -0.170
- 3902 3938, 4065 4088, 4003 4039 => -0.226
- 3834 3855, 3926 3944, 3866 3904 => -0.240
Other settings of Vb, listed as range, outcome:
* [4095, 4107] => 12.4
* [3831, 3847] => 4.74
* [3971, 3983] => 8.07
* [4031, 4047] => 13.2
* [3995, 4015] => 13.1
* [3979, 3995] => 11.5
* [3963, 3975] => 4.97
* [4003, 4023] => 13.5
